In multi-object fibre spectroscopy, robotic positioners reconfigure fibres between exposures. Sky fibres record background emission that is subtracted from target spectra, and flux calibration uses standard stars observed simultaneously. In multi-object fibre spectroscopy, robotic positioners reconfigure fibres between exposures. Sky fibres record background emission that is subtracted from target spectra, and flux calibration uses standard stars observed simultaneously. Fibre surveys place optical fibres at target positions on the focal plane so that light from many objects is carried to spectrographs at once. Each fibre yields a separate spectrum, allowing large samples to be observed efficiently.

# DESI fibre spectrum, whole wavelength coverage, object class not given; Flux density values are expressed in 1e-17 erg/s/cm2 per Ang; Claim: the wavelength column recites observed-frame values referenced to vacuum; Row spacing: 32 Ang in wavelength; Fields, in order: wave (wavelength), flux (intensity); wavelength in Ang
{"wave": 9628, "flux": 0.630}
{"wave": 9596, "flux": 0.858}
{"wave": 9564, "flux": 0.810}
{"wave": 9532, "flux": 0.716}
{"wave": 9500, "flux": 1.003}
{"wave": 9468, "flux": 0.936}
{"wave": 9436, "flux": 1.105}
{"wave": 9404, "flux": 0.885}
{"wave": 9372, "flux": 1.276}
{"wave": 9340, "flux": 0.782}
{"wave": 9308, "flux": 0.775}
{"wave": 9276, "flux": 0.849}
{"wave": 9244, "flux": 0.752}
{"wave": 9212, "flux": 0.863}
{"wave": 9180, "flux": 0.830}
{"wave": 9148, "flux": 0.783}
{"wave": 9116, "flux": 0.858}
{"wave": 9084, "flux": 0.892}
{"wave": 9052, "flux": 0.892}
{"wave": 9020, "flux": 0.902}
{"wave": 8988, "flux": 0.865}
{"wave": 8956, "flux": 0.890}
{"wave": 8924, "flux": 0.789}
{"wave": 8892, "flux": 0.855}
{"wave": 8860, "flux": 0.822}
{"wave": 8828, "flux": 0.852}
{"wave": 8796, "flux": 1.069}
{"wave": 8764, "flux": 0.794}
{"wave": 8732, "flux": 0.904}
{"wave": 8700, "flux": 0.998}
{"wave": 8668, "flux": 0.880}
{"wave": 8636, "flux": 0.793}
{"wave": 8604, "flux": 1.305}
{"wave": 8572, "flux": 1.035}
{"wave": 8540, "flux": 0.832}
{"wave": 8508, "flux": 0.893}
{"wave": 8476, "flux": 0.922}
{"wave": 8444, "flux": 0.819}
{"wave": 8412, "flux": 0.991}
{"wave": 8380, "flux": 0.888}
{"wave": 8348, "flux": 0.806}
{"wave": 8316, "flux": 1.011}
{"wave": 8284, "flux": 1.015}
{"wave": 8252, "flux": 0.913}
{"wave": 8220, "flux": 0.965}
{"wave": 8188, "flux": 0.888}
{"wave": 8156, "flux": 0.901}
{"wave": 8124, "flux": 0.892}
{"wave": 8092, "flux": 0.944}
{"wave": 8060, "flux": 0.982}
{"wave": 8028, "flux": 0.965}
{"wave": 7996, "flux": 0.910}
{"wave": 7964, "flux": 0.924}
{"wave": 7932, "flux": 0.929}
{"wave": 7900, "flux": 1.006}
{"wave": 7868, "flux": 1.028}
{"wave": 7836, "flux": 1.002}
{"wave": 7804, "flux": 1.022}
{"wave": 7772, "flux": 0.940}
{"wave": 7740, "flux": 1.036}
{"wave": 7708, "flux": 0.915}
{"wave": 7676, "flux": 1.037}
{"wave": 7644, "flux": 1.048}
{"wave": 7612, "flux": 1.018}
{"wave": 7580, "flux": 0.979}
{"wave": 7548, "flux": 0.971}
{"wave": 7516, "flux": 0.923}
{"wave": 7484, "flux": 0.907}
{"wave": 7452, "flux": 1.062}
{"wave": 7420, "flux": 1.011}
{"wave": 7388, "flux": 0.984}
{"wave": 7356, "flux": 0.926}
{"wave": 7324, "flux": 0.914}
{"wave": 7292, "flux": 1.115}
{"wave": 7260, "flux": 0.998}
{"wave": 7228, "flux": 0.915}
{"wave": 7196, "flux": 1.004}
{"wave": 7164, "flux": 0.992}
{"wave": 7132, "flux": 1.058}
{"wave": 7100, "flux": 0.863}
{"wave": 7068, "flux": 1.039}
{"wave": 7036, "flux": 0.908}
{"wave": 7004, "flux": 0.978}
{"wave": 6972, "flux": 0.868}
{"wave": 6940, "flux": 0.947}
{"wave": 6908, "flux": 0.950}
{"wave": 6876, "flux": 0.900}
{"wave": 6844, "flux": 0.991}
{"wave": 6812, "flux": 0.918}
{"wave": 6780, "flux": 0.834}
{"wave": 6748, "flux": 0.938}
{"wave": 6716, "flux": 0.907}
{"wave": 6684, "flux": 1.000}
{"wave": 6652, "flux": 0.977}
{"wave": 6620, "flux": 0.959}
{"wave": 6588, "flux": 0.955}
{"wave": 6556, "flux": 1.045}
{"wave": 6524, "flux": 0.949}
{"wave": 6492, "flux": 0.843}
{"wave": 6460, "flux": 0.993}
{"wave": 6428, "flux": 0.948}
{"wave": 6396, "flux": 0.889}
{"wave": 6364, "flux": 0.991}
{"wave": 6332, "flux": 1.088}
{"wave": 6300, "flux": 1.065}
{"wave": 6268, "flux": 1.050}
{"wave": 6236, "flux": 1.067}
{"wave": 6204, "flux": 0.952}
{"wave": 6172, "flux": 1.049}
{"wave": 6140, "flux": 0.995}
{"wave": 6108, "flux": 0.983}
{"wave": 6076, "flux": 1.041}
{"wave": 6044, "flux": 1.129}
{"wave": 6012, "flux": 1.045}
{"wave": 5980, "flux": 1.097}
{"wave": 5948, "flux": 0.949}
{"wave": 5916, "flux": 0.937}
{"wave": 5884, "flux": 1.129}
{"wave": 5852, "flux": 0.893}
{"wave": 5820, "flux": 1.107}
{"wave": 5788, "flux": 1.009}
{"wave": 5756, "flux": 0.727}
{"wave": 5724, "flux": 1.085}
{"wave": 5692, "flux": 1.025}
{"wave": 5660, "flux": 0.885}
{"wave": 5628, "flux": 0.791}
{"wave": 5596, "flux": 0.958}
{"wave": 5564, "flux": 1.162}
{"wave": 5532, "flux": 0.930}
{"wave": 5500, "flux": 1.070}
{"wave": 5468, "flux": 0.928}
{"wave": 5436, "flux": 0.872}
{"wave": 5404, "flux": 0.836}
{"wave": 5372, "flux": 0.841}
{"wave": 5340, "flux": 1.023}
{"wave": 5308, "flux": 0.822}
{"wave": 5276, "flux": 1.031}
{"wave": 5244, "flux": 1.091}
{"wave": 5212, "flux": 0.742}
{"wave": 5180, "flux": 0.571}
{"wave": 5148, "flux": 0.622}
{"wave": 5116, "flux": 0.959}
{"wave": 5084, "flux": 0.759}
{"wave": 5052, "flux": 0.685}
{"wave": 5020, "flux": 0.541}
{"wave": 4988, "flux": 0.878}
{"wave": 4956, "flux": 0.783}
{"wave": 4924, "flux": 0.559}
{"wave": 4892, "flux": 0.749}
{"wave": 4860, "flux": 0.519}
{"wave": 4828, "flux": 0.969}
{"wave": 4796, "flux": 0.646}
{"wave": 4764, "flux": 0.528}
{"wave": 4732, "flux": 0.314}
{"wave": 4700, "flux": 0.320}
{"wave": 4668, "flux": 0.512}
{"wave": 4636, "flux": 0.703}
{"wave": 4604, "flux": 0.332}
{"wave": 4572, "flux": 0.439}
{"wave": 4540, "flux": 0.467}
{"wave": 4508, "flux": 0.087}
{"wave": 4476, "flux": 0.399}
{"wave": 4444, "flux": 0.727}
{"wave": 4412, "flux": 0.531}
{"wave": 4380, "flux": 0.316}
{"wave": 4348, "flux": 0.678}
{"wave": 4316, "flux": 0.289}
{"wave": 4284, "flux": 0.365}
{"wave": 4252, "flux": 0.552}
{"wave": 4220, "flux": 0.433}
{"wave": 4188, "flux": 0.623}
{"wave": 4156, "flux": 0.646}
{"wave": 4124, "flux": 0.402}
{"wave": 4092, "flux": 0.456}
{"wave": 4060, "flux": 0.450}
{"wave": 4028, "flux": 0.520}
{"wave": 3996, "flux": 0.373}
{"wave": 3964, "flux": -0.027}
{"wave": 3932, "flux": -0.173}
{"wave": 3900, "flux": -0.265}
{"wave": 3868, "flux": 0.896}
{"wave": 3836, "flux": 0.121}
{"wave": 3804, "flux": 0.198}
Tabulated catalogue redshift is 0.309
